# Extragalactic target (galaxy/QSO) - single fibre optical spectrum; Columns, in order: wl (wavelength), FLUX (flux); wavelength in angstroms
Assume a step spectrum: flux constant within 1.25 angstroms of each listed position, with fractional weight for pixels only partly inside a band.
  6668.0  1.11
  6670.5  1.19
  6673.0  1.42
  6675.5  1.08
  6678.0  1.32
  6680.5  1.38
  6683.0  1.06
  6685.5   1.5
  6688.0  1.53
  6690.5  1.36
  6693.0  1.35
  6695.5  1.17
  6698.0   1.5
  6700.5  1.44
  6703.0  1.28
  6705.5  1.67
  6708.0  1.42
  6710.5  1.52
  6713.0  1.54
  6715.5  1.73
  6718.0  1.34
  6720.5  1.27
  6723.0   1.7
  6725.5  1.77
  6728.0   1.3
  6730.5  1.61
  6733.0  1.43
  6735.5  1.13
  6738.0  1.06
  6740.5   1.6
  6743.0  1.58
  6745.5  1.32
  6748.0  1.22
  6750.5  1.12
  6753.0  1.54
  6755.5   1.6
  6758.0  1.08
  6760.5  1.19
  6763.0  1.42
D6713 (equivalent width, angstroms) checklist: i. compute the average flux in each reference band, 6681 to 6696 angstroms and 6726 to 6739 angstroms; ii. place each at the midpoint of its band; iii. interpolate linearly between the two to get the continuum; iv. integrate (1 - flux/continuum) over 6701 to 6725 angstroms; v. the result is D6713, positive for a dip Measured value -3.0 angstroms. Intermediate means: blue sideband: 1.34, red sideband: 1.34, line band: 1.5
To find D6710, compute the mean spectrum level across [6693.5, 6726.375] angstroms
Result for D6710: 1.48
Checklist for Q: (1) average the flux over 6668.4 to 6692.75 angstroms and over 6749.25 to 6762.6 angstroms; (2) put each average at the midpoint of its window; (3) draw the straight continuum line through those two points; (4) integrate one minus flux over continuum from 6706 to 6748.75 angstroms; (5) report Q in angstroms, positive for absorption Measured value -4.5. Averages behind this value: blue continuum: 1.31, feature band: 1.45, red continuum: 1.31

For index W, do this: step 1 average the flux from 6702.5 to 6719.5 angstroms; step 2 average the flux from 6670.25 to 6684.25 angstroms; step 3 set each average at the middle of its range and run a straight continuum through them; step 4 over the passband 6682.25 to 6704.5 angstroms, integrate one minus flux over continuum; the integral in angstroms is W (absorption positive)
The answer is 0.1 angstroms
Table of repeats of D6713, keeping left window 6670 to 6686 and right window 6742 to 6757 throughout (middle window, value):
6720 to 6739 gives -0.90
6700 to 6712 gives -1.38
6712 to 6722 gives -1.04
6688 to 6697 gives -0.25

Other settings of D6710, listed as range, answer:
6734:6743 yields 1.31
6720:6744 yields 1.45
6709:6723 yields 1.5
